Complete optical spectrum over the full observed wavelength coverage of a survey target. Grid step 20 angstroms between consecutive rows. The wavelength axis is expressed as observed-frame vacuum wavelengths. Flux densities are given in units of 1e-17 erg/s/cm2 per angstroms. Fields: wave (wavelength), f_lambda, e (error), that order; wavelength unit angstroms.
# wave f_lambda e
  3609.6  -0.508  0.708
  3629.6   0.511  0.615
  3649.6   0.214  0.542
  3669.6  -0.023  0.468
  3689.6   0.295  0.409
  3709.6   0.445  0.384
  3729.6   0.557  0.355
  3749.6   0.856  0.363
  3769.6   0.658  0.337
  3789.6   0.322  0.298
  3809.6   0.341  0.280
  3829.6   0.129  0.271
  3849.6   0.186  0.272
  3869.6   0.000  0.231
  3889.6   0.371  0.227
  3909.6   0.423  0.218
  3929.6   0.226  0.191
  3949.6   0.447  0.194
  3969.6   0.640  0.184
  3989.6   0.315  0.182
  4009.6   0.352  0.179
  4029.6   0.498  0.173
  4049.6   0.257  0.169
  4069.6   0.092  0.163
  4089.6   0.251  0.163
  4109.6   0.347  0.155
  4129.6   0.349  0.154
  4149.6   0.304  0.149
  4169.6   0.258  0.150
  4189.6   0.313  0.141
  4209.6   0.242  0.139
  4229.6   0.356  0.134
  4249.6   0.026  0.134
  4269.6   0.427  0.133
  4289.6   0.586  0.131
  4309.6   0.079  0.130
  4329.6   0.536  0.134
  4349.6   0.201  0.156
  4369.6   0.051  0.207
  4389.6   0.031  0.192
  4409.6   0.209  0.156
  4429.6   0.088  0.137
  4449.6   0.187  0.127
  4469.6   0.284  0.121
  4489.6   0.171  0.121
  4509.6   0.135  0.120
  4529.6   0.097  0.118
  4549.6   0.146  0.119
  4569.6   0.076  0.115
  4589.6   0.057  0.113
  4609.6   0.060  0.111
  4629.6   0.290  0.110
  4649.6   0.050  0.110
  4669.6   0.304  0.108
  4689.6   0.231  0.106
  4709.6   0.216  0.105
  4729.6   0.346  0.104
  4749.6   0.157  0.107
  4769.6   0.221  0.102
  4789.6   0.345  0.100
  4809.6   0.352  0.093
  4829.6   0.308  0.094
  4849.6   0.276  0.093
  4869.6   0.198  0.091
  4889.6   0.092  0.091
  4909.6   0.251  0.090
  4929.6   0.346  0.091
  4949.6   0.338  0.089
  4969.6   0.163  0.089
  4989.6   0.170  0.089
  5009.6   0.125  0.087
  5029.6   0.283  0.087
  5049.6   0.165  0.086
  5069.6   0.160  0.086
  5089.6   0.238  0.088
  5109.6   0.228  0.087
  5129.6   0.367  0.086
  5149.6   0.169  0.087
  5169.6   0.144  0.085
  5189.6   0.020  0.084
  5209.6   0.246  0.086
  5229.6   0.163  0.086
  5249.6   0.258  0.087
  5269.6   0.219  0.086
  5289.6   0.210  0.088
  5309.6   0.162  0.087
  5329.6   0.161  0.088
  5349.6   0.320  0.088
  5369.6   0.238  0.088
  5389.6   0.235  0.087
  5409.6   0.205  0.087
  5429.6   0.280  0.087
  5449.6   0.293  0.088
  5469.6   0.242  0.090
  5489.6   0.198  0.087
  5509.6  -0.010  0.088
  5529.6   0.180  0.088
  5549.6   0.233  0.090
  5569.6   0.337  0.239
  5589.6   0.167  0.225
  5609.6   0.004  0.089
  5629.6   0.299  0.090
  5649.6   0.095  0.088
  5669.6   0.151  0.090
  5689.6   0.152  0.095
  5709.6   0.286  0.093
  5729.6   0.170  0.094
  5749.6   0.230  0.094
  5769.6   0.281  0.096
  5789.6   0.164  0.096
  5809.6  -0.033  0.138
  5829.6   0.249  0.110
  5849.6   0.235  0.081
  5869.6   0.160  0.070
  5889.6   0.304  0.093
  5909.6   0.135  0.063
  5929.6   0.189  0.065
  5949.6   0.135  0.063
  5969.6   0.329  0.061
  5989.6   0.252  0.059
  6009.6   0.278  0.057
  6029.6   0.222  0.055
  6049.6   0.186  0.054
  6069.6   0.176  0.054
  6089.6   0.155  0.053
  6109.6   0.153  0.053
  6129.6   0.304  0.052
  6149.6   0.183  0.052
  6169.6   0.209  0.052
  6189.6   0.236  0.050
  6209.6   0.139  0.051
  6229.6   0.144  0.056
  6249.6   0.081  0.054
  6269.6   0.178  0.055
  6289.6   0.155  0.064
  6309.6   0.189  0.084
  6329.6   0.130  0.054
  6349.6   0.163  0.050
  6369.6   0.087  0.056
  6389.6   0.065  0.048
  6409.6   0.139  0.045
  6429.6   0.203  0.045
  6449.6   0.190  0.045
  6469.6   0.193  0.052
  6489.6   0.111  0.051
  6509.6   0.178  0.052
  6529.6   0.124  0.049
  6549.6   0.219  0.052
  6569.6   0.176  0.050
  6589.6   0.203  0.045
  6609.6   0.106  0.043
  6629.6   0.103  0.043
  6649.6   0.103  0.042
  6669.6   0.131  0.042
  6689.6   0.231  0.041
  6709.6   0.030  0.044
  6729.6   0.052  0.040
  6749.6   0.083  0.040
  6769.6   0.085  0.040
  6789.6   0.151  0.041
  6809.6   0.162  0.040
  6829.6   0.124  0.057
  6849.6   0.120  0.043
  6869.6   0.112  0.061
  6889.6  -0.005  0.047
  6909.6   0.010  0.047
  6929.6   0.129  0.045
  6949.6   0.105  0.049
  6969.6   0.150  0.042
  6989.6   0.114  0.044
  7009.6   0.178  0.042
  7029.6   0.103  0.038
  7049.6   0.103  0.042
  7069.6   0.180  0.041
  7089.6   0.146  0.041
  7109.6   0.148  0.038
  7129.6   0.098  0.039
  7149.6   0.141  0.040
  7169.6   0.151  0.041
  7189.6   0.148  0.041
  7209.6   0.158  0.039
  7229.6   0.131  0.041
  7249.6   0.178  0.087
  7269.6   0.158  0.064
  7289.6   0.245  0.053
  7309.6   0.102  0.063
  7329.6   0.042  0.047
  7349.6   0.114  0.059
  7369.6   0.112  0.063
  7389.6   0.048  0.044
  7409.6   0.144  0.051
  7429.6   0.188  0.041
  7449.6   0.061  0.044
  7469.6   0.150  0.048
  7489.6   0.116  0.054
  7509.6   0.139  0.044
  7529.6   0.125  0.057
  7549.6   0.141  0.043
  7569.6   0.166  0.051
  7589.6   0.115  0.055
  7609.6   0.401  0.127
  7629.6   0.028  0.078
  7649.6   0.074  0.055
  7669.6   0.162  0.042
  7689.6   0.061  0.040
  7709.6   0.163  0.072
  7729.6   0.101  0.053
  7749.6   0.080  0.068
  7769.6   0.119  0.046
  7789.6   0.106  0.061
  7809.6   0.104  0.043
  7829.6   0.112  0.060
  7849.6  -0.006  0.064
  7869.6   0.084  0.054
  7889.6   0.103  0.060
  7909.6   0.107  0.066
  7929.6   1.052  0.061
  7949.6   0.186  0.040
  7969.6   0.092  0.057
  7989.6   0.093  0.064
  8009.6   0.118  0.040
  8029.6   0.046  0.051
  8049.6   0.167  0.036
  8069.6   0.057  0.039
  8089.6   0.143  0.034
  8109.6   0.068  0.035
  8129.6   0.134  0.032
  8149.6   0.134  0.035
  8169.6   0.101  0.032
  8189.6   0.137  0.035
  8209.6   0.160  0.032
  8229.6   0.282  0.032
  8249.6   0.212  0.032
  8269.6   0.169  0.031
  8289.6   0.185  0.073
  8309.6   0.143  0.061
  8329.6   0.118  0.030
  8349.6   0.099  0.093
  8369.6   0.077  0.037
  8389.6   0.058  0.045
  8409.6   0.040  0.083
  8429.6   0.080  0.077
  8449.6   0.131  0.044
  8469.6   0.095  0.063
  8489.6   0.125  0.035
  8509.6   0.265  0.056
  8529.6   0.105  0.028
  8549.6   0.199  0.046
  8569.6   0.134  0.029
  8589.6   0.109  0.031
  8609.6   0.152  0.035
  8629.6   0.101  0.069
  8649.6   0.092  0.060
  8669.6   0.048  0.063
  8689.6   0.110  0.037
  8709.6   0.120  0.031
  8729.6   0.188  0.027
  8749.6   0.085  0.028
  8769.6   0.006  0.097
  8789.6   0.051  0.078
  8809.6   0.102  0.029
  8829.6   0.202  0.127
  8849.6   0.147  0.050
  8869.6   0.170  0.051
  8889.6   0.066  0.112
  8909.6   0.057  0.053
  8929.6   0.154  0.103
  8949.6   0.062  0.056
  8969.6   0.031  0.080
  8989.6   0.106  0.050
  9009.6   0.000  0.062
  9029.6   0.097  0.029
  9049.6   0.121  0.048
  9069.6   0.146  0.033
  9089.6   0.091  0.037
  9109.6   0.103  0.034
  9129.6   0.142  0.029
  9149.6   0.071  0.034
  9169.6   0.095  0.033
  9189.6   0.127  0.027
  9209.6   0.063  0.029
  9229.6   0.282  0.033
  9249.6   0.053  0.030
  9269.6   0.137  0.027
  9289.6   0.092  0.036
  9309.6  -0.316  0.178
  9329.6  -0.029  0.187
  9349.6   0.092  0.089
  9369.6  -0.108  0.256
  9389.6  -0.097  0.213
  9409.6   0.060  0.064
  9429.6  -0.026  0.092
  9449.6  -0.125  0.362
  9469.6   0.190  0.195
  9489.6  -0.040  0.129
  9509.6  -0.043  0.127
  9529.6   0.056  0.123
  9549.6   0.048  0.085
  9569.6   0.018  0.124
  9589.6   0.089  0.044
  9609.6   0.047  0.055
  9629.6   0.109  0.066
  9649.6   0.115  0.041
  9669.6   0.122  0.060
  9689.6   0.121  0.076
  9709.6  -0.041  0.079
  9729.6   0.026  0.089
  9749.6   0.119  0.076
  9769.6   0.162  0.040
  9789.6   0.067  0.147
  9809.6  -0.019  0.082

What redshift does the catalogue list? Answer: 1.13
